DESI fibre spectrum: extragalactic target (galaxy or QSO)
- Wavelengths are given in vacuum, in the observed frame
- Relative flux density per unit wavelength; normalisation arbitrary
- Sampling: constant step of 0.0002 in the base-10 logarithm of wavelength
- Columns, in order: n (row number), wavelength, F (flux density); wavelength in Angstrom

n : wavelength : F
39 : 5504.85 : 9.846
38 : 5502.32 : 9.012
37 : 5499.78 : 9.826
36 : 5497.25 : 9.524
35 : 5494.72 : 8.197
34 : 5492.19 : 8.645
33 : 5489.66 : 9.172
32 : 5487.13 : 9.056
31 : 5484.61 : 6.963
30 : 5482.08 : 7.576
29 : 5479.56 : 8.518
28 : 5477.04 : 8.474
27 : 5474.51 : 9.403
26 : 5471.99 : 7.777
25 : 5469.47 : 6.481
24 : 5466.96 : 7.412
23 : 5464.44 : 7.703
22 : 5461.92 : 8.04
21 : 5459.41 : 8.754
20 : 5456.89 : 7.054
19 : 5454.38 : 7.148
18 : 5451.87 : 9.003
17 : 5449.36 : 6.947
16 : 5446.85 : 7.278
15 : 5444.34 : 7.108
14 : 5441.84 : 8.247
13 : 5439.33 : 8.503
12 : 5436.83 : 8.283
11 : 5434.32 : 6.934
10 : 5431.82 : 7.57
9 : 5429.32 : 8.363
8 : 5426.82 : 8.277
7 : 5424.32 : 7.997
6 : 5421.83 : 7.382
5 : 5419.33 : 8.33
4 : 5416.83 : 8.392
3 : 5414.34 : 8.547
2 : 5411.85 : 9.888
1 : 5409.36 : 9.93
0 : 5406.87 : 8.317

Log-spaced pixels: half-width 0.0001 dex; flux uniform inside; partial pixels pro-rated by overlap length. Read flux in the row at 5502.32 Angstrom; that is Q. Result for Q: 9.012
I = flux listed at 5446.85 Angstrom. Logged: 7.278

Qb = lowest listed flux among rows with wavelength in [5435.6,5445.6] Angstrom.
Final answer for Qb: 7.108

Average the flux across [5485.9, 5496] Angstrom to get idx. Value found 8.76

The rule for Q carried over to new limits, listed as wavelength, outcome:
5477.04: 8.474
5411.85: 9.888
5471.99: 7.777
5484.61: 6.963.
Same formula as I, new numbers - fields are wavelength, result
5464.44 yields 7.703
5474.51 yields 9.403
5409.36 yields 9.93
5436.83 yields 8.283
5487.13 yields 9.056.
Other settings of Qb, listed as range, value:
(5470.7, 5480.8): 7.777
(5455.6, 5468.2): 7.054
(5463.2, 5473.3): 6.481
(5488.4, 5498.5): 8.197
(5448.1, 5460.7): 6.947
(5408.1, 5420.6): 8.33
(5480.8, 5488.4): 6.963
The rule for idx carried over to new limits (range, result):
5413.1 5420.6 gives 8.42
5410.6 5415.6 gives 9.23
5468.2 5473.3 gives 7.16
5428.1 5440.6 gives 7.93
